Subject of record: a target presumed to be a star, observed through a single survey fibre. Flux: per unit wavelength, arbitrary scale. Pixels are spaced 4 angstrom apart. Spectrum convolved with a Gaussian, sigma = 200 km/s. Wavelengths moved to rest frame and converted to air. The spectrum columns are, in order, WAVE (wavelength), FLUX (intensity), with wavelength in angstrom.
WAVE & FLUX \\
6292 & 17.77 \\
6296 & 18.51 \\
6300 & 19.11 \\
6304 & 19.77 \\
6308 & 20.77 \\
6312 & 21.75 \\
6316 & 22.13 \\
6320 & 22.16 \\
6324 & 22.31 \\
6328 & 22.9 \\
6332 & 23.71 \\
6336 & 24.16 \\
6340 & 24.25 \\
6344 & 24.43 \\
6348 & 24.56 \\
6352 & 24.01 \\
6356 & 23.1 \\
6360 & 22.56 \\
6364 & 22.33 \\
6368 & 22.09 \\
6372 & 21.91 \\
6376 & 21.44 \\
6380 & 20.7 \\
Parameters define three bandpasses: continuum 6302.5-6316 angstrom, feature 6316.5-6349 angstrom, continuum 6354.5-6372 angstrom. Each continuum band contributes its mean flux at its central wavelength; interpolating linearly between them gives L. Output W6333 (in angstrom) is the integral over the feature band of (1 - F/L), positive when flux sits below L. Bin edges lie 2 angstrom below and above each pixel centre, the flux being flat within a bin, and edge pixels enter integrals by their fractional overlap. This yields -2.8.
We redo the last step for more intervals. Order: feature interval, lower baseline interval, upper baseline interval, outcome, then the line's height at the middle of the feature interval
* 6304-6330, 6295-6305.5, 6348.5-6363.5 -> -1.8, 20.4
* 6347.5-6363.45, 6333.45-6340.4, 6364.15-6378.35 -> -0.3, 22.9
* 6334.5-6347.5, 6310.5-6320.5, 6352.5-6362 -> -1.0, 22.6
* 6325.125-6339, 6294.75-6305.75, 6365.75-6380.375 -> -2.3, 20.2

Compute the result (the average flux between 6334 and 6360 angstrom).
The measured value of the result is 24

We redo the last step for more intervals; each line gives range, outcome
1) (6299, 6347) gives 22.4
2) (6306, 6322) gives 21.7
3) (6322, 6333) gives 22.9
